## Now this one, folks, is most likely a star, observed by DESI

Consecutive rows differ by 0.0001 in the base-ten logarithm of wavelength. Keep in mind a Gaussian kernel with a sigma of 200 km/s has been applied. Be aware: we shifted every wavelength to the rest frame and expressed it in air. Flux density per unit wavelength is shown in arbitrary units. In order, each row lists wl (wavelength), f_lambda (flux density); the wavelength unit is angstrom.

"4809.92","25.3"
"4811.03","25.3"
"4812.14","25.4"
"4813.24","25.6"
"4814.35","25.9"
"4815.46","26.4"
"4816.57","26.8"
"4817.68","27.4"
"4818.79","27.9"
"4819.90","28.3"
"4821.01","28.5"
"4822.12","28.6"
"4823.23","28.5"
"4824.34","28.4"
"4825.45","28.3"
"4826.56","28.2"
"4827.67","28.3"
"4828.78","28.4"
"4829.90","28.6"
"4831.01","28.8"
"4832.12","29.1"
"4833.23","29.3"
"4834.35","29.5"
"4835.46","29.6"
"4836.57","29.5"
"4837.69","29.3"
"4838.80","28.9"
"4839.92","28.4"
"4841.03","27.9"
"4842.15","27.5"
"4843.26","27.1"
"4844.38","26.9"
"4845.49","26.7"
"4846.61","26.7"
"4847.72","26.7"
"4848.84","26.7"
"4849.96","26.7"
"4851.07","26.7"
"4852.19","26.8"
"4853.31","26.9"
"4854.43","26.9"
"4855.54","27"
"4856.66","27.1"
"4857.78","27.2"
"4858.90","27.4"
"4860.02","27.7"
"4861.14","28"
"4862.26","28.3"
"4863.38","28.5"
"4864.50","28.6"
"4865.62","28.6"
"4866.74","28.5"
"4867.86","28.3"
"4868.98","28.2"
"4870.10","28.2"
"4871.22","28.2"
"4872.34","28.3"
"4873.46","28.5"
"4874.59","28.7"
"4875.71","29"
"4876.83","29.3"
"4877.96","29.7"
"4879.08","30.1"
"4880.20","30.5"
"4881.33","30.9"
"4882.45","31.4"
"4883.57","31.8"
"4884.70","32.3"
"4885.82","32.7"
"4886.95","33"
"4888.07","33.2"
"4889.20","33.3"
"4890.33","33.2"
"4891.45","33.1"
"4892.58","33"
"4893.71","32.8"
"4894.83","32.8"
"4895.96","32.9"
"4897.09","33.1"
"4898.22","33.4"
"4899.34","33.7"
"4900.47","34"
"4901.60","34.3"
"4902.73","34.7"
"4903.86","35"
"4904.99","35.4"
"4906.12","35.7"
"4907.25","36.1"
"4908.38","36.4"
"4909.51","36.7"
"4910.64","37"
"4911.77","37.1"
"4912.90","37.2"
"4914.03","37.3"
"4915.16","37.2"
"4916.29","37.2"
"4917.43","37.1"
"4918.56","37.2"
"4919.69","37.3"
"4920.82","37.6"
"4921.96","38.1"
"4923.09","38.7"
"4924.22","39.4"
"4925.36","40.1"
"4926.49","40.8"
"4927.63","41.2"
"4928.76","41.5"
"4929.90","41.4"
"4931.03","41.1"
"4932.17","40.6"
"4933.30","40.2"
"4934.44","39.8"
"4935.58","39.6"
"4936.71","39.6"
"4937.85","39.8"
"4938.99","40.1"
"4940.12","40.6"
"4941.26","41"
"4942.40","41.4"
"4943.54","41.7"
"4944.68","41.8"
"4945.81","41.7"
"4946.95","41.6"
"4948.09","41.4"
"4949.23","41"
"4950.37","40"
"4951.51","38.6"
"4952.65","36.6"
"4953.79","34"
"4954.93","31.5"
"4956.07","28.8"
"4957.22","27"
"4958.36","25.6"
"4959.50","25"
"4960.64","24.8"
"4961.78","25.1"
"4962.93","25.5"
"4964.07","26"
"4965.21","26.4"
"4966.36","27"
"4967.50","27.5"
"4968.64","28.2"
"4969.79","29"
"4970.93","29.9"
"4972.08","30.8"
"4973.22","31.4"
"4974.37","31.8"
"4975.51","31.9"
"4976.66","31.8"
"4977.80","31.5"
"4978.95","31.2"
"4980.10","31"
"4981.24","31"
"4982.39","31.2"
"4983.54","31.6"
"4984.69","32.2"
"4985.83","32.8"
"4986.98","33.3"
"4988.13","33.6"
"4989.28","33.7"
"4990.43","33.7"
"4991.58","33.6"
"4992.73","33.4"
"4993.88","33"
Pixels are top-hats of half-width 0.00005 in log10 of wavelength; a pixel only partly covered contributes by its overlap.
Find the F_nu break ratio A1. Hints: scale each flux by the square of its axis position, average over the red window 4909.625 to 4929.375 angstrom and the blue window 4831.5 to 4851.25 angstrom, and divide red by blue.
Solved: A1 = 1.41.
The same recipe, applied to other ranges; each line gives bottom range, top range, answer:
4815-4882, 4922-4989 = 1.28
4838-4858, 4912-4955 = 1.50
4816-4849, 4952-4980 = 1.09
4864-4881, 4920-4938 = 1.42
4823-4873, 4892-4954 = 1.40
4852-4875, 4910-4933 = 1.42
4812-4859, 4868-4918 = 1.22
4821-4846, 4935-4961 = 1.35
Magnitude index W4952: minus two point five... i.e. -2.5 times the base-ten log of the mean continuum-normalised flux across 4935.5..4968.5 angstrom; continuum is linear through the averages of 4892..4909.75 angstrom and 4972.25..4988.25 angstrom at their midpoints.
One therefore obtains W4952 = -0.051 mag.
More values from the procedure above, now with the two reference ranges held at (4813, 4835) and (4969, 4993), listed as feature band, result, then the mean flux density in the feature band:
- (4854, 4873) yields 0.04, 28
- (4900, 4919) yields -0.20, 36.2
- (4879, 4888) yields -0.08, 31.8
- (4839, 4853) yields 0.06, 27.1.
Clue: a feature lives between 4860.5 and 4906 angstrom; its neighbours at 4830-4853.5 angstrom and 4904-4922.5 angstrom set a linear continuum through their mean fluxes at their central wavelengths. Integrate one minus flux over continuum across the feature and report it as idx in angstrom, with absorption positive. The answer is 2.64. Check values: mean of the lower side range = 27.9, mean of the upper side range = 36.9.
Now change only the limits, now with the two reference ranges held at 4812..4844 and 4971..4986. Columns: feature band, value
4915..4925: -2.54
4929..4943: -4.56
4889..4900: -1.31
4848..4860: 0.72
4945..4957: -2.51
